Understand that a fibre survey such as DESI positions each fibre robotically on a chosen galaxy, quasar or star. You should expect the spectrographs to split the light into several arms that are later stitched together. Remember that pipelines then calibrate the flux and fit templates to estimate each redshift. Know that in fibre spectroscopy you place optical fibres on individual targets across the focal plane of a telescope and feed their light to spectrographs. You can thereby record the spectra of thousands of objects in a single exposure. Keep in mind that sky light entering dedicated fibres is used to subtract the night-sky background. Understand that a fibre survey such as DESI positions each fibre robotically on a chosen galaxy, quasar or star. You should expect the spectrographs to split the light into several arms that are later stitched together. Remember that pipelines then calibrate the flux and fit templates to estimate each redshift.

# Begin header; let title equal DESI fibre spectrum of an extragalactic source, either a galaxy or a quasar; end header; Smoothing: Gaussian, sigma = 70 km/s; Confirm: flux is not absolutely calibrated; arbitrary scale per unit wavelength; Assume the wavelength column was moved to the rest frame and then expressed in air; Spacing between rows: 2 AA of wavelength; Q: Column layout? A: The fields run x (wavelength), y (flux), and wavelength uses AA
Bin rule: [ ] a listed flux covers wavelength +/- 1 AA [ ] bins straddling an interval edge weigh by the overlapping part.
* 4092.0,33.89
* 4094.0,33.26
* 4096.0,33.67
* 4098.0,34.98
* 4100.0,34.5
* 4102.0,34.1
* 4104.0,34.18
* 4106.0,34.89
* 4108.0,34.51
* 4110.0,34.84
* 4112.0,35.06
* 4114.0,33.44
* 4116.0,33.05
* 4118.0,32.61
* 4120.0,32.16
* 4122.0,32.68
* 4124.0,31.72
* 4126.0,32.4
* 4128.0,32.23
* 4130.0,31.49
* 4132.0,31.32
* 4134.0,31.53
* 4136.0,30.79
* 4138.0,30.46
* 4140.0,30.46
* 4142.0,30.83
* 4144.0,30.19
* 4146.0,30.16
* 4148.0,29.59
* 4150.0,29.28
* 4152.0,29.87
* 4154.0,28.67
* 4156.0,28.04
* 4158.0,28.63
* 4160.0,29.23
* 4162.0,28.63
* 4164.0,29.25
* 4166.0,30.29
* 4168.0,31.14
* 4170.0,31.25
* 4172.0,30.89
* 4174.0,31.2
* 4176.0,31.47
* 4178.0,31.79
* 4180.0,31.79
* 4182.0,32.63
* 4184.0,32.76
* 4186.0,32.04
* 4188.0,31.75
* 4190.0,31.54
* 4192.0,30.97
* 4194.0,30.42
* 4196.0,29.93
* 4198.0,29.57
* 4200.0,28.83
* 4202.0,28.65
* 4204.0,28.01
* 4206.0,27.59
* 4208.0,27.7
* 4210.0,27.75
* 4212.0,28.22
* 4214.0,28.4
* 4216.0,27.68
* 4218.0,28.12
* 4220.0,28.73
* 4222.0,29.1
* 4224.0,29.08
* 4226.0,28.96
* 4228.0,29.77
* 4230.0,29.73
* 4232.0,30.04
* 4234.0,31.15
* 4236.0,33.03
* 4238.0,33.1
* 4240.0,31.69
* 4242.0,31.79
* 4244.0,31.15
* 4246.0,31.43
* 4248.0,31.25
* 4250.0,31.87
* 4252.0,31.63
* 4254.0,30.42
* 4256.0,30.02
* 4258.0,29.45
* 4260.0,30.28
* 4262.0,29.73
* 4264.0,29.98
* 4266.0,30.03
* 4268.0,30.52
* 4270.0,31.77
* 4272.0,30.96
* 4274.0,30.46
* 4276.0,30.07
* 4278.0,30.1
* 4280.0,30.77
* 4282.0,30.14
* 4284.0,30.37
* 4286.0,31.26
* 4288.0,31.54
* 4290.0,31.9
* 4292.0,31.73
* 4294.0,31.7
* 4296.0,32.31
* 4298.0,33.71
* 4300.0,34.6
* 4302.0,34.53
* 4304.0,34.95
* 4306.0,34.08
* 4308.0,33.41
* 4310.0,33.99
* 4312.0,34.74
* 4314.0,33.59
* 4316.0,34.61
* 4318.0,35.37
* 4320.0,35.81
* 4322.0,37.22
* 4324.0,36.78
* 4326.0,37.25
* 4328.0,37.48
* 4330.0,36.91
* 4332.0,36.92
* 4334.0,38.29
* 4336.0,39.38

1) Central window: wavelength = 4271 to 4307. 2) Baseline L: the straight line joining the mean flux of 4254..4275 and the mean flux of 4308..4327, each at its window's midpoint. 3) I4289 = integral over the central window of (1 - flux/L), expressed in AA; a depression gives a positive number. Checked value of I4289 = 0.79 AA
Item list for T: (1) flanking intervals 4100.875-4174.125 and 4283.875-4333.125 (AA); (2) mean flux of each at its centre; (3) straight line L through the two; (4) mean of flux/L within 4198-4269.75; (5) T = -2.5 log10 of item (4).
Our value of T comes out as 0.11 mag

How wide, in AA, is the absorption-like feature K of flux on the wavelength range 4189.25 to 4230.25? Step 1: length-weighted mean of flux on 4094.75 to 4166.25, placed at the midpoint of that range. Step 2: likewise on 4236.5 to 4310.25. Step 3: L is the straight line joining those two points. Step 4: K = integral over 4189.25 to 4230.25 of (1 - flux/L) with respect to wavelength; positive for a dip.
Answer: 3.45 AA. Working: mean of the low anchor 31.7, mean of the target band 29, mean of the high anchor 31.6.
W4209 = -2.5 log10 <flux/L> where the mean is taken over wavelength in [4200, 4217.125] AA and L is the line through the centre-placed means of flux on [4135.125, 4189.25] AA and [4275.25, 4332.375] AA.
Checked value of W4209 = 0.13 mag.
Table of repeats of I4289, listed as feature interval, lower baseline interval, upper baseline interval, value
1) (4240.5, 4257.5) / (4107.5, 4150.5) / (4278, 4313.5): 0.7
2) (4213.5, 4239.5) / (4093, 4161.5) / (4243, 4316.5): 1.6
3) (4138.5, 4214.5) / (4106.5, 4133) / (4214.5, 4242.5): 3.5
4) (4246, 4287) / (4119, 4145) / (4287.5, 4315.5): 3.0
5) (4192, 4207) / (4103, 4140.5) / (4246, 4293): 1.2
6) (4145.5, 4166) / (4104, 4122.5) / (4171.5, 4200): 2.0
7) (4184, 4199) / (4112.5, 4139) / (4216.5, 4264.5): 0.1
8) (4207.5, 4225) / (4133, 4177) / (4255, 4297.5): 1.2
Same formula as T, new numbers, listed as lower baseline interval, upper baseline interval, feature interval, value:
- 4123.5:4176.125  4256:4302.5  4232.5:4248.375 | -0.03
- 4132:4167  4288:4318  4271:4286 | 0.09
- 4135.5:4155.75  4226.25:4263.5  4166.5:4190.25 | -0.05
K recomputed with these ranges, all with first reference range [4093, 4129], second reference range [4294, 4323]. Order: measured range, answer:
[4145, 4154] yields 1.1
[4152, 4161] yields 1.3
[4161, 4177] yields 1.6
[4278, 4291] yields 1.3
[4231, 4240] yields 0.6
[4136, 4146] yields 1.0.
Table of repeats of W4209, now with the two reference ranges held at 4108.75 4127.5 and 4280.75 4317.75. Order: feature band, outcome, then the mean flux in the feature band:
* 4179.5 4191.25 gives 0.03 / 32.1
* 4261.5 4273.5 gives 0.08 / 30.5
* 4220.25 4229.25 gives 0.13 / 29.2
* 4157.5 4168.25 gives 0.13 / 29.5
